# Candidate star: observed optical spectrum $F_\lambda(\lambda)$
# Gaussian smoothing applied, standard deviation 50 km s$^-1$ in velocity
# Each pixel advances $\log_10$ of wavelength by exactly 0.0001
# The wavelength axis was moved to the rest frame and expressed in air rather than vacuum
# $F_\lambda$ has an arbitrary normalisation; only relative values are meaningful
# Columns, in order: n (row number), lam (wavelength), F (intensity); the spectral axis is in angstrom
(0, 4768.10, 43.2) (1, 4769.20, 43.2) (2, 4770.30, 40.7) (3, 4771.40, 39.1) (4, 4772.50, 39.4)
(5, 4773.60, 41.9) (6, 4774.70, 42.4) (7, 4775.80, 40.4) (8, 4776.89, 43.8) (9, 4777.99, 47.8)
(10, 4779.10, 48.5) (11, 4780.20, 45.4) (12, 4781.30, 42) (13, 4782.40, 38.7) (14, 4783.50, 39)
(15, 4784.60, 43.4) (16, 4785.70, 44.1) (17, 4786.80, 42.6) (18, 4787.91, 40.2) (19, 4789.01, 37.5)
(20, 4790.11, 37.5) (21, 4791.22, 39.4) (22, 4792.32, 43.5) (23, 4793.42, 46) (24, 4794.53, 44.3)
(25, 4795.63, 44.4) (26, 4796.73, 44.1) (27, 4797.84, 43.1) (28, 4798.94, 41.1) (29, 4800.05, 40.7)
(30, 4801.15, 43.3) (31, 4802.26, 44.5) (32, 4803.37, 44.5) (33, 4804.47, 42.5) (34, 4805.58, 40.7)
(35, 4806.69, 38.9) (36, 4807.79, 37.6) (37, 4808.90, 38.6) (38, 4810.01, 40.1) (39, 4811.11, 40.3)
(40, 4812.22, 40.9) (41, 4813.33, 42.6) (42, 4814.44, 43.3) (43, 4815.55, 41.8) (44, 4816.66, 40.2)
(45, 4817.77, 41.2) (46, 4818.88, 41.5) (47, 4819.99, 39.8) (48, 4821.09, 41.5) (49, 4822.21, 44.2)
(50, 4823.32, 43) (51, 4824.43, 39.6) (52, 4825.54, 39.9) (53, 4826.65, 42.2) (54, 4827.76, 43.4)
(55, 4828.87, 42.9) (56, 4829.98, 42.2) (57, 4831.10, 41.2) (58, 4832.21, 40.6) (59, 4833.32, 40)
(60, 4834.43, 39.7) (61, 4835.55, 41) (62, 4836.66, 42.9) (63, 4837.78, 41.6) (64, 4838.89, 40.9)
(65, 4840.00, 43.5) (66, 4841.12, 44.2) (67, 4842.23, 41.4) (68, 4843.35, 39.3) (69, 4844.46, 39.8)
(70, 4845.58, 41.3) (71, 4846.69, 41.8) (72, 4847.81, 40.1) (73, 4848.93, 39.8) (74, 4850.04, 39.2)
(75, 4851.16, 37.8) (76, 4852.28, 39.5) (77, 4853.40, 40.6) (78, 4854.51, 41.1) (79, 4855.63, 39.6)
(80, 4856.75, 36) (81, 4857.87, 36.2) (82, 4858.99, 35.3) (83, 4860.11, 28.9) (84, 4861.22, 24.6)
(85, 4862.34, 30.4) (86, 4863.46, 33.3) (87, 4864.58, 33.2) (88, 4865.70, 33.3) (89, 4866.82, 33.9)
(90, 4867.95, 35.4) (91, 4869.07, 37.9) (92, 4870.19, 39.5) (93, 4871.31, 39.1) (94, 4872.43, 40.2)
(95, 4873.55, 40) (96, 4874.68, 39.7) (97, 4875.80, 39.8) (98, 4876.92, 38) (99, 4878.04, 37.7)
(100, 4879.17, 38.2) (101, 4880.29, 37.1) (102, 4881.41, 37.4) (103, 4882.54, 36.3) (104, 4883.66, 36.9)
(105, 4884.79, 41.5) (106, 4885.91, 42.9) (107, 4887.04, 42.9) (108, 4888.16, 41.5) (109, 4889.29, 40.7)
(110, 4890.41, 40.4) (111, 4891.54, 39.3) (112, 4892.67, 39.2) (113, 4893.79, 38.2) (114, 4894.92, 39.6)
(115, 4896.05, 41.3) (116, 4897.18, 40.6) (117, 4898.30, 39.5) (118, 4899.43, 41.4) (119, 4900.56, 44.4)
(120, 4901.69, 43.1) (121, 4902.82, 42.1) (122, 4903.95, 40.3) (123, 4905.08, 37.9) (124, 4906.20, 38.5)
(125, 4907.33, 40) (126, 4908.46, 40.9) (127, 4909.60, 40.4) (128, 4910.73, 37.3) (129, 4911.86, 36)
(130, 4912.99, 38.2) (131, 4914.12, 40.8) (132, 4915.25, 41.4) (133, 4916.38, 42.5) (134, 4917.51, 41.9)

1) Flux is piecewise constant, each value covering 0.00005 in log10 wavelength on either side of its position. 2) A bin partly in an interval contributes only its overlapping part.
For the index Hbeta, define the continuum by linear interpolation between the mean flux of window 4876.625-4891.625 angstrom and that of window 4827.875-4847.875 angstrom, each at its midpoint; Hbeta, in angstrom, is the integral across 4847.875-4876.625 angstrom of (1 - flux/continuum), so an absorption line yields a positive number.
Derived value 2.6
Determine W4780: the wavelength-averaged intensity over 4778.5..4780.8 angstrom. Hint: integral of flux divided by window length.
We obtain 46.7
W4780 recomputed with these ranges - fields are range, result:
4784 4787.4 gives 43.2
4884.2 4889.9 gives 41.9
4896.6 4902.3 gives 41.8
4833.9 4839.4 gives 41.2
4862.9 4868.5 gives 33.8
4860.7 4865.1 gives 30.4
